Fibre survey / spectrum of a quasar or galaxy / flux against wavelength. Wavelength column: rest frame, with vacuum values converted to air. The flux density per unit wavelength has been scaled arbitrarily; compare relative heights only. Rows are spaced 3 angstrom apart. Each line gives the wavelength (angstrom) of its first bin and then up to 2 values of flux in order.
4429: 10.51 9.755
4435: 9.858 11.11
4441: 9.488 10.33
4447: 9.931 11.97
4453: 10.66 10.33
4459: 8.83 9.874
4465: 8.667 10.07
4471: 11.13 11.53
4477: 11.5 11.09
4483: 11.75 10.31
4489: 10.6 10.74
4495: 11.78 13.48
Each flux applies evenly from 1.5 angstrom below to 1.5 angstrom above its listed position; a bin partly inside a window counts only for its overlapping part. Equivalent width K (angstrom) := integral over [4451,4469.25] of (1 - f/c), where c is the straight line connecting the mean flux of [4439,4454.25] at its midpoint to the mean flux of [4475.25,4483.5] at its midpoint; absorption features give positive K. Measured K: 1.8 angstrom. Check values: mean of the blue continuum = 10.5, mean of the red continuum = 11.4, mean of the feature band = 9.8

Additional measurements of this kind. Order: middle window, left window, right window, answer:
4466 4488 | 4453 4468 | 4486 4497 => -1.3 angstrom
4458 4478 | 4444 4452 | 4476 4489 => 1.4 angstrom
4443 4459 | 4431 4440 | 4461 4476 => -0.3 angstrom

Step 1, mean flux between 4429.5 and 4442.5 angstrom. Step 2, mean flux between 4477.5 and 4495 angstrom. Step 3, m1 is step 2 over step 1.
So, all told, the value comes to 1.09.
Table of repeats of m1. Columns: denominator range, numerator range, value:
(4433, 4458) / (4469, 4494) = 1.06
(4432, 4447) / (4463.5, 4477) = 1.03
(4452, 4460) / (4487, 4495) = 1.09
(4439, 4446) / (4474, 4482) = 1.14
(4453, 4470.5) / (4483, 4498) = 1.15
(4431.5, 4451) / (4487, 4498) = 1.10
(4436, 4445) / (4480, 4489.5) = 1.06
